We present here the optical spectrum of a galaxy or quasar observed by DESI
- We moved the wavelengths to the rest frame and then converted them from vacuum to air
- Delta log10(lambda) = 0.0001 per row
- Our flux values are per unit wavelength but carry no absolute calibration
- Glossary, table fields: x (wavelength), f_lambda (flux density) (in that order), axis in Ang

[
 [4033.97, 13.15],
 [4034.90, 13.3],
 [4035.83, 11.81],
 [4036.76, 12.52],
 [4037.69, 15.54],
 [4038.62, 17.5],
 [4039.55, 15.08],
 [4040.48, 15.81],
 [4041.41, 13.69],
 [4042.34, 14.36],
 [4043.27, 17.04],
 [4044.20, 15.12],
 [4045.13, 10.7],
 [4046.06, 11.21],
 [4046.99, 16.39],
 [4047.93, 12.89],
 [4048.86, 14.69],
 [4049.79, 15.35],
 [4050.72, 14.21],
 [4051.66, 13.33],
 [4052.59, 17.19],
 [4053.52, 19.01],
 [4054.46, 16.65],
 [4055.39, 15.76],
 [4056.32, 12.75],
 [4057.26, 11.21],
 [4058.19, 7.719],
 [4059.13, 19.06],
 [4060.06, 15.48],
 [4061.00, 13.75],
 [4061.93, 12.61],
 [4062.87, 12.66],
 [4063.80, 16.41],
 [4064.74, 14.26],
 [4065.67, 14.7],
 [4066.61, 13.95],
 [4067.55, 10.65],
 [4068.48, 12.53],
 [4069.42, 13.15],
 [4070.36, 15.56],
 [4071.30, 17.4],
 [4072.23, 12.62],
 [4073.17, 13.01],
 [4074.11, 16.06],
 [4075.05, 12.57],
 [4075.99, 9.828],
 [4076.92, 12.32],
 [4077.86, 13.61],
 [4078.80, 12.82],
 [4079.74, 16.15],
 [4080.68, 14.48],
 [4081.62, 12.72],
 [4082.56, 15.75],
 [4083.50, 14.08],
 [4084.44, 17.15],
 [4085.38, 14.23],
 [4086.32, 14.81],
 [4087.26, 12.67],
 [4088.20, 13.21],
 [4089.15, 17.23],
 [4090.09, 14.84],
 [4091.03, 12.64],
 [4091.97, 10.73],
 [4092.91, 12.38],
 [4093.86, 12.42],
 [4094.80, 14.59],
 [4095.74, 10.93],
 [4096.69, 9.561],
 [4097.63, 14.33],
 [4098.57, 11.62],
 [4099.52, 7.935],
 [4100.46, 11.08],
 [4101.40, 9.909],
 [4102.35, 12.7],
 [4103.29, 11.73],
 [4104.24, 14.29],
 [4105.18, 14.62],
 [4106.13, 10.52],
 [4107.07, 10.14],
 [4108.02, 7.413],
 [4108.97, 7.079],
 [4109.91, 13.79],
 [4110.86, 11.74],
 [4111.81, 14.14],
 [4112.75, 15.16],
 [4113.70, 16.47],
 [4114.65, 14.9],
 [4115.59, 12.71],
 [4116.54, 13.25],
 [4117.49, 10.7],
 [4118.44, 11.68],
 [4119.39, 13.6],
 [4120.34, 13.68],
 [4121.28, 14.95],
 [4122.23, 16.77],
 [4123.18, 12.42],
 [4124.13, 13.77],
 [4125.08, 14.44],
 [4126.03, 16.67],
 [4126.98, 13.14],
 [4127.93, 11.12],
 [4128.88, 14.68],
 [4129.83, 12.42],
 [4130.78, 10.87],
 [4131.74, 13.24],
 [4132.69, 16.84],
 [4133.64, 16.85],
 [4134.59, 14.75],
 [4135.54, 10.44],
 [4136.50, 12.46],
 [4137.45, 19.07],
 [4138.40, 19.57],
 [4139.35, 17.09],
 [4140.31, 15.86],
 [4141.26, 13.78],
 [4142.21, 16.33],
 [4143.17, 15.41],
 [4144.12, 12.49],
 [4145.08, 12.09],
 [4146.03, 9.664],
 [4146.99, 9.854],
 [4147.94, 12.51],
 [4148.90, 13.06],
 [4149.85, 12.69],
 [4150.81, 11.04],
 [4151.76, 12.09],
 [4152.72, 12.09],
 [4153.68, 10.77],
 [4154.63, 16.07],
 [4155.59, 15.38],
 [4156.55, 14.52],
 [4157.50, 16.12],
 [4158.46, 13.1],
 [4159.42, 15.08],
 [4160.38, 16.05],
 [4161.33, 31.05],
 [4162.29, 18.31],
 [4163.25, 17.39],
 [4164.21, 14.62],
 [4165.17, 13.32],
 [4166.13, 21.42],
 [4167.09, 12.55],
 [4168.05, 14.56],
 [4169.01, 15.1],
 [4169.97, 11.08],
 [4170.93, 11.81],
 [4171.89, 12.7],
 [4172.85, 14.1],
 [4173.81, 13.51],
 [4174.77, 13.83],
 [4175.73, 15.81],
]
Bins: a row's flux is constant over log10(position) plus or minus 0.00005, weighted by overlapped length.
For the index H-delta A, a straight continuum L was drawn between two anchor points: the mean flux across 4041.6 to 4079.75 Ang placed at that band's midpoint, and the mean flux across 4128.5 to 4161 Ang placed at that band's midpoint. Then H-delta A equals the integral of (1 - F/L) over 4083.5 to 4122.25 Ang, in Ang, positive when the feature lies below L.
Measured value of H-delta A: 3.5 Ang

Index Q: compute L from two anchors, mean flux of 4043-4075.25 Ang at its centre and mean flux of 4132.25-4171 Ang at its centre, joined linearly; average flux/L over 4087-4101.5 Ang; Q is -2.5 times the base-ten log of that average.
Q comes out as 0.17 mag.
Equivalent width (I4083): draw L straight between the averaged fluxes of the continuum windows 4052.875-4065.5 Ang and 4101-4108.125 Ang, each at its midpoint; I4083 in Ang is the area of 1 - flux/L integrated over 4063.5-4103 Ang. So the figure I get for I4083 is -1.02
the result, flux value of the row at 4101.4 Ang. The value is 9.909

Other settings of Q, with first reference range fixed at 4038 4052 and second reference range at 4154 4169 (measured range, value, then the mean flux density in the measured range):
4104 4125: 0.213 mag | 12.9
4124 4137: 0.168 mag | 13.7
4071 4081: 0.106 mag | 13.6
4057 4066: 0.073 mag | 13.8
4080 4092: 0.063 mag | 14.4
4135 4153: 0.193 mag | 13.6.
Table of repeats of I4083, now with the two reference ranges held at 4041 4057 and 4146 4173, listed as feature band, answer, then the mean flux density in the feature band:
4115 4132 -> 1.4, 13.4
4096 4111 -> 3.6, 11.1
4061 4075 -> 0.7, 13.9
